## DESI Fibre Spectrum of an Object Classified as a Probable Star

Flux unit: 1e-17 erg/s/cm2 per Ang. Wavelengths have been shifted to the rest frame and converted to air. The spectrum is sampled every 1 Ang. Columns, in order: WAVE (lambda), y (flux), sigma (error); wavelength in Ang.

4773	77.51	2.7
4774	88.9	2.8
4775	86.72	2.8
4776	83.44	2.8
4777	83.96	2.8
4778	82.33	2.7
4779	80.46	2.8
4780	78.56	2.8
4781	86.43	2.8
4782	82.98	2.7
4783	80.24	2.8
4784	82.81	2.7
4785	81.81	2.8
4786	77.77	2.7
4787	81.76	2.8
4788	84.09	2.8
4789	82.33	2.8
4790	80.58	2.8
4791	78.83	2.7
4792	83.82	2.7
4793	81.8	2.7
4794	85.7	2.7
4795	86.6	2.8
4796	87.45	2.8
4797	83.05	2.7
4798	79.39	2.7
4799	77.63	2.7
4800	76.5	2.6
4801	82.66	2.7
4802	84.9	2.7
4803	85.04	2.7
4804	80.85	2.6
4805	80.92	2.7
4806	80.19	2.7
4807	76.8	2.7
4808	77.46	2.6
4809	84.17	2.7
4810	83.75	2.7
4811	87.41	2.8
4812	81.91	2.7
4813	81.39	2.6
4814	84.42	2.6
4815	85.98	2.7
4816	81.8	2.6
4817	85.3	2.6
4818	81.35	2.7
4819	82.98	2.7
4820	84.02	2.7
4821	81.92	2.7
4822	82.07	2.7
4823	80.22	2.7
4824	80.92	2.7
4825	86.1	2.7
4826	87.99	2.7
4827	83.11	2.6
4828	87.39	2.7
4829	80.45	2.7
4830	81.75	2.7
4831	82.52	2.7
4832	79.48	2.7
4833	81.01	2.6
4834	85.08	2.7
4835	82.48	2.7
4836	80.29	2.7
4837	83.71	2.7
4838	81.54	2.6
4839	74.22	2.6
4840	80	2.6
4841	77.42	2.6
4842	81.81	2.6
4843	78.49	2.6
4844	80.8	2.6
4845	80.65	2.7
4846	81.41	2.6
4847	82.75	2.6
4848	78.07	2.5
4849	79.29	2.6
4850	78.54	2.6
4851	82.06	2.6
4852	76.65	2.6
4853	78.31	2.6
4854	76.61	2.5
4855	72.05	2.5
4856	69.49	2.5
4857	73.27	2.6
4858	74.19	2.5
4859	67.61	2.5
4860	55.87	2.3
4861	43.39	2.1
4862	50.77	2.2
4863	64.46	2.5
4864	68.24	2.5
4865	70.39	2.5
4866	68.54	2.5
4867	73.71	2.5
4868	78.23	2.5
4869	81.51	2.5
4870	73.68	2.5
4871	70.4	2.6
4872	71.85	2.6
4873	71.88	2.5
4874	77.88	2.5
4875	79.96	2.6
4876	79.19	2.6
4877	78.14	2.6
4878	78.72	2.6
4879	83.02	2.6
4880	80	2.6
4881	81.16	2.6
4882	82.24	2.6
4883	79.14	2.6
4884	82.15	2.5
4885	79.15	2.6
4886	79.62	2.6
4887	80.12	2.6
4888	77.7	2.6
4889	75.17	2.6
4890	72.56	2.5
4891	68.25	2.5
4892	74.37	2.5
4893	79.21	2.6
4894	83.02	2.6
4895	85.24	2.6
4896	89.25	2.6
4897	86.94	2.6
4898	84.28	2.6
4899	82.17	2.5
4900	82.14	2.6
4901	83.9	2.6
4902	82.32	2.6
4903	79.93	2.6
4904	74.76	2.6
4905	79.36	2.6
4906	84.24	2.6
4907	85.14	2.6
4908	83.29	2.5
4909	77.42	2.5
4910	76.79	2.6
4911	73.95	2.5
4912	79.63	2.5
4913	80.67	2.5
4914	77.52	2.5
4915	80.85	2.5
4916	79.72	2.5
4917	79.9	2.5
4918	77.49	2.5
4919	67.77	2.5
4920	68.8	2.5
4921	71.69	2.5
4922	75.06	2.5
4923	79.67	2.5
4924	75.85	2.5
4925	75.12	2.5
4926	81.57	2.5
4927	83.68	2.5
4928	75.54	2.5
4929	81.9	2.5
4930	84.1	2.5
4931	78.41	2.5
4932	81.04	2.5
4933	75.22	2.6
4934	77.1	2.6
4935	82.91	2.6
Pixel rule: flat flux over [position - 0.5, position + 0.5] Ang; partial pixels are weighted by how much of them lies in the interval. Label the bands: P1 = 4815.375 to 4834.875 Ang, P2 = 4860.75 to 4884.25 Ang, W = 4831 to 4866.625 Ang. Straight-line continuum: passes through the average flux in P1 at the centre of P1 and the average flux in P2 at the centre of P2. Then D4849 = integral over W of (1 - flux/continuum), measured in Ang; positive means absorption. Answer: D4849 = 1.6 Ang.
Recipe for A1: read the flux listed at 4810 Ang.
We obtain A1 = 83.75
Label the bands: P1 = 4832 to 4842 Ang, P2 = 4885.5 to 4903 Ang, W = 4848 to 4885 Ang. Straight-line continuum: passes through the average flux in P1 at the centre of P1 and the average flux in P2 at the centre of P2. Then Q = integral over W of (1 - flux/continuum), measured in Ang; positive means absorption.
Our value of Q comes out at 3.1 Ang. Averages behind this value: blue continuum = 80.6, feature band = 73.8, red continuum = 80.4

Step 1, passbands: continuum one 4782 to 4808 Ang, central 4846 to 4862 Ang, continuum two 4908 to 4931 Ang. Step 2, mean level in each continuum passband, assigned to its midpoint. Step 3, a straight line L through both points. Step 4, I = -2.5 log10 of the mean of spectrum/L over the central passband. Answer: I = 0.11 mag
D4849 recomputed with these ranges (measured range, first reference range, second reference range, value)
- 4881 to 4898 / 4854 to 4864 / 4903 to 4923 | -1.87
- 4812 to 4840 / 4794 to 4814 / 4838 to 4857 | -0.82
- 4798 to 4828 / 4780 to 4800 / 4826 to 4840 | -0.15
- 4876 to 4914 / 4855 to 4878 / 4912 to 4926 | -3.32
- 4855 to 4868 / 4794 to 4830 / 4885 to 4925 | 2.40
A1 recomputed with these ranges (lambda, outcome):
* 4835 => 82.48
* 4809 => 84.17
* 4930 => 84.1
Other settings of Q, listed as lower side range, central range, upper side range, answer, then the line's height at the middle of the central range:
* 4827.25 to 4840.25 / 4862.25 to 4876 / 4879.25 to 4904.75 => 1.3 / 80.8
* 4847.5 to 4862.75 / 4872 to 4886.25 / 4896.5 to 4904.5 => -0.5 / 76.5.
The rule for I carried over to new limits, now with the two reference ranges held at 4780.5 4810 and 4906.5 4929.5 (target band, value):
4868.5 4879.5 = 0.03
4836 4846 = 0.01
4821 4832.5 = -0.03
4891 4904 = -0.05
